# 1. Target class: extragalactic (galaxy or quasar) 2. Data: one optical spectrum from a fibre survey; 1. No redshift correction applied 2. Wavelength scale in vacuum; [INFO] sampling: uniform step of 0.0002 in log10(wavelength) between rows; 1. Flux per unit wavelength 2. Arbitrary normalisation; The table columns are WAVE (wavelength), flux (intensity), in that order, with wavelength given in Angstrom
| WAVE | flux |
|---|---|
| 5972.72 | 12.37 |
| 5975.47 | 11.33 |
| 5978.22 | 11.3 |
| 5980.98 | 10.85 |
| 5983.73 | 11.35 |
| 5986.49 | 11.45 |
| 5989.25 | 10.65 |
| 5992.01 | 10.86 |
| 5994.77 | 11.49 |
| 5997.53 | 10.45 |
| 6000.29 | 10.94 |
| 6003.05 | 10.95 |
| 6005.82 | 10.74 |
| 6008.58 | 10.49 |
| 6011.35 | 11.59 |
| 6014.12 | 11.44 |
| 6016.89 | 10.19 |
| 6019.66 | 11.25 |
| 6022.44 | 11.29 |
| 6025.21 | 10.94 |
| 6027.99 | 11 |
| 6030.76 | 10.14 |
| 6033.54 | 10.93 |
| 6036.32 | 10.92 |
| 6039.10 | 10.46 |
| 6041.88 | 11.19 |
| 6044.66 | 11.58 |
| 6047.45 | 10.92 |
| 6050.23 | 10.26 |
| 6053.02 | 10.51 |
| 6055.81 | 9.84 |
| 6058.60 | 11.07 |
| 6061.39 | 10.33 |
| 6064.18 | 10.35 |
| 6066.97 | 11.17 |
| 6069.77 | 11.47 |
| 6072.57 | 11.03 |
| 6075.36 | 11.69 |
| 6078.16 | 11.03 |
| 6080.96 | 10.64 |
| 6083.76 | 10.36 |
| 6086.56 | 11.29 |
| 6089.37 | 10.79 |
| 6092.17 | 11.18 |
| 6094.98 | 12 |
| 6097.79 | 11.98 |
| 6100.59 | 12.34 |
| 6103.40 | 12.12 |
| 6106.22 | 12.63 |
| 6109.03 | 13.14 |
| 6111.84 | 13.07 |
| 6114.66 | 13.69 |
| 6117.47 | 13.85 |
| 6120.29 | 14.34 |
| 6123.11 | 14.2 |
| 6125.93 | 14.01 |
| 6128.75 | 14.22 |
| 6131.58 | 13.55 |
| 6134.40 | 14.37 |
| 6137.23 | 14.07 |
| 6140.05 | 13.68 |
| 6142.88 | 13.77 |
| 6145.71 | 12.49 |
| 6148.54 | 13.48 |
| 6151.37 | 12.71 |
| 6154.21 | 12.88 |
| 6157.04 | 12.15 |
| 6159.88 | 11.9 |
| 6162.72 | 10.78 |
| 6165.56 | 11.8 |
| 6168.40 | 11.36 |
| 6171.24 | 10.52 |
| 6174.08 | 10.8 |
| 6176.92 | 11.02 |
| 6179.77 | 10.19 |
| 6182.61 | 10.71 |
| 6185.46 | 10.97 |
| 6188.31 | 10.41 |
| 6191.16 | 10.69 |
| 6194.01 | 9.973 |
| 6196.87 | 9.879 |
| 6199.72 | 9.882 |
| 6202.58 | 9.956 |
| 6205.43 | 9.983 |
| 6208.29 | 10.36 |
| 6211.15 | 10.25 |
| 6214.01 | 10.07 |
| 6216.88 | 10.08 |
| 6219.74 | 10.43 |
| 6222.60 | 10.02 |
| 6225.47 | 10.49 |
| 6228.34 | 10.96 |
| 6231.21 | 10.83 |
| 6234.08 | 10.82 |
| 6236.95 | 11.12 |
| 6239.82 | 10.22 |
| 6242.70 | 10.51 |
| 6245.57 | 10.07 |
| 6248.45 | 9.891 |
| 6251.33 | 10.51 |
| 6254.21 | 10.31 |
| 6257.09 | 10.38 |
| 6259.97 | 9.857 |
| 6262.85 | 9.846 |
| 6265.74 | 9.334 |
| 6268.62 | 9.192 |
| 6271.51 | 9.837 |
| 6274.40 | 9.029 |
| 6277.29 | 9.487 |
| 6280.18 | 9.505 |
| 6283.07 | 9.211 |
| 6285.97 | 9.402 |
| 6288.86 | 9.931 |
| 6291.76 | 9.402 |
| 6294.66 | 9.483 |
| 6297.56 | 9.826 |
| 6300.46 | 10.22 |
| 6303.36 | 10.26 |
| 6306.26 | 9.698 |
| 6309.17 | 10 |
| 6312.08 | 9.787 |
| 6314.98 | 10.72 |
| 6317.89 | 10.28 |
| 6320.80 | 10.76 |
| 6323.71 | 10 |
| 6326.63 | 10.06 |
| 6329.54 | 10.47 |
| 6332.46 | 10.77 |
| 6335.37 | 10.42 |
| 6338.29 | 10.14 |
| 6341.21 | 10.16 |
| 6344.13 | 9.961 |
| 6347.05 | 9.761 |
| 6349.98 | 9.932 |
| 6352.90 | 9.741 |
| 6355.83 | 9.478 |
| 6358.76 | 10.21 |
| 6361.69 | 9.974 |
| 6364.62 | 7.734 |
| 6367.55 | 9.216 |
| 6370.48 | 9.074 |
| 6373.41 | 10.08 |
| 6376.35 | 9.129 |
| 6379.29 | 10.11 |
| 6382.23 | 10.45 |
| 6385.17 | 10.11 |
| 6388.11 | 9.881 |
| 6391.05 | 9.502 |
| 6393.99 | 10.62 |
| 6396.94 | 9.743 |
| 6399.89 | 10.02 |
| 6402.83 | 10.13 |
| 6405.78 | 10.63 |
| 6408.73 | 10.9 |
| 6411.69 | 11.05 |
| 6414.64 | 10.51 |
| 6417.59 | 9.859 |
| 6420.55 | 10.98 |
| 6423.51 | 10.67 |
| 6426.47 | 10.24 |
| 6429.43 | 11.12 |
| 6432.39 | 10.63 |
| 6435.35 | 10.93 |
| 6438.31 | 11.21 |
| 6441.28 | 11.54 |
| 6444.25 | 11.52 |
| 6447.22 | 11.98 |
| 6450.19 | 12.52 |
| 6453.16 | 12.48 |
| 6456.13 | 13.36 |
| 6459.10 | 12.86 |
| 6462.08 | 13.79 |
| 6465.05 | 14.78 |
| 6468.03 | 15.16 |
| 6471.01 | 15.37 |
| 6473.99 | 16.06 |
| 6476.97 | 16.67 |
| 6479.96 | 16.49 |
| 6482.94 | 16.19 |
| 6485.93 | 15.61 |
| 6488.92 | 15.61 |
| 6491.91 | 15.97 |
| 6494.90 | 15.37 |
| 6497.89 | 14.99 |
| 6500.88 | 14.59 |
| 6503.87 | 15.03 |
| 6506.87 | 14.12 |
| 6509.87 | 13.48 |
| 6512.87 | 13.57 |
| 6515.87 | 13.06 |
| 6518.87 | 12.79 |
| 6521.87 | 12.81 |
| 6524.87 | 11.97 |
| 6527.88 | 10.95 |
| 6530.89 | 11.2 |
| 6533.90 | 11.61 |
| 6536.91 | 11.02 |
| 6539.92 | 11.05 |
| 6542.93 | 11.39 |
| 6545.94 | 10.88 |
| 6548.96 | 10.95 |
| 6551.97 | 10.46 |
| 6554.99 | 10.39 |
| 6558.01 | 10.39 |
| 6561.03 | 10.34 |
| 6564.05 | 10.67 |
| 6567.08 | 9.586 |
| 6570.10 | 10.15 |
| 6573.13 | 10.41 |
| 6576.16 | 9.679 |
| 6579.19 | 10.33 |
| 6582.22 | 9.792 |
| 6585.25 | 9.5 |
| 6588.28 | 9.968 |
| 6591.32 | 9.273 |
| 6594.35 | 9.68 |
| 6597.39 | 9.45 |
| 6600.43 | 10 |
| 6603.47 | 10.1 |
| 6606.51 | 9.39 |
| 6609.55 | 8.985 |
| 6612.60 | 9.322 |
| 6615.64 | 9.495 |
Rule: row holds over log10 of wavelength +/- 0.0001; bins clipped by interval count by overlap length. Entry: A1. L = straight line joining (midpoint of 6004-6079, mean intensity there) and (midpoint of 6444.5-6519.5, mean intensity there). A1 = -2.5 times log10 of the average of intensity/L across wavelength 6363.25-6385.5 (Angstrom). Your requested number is 0.392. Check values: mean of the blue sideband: 10.9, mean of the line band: 9.46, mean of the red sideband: 14.4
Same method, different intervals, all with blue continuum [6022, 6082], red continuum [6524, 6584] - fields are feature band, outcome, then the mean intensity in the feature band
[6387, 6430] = 0.03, 10.4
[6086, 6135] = -0.19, 12.9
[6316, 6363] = 0.06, 10.1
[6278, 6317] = 0.10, 9.81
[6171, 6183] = 0.01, 10.7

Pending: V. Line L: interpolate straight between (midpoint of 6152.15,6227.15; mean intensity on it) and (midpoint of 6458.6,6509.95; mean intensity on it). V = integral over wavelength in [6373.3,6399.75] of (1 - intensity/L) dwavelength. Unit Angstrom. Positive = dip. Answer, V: 7.2 Angstrom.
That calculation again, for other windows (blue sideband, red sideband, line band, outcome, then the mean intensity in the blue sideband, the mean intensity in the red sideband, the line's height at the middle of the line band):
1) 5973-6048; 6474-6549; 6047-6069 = 1.3 Angstrom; 11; 13.6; 11.3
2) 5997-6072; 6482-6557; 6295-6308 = 2.2 Angstrom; 10.8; 13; 12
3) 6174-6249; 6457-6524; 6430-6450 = 3.7 Angstrom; 10.4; 14.7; 13.9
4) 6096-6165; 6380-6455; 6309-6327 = 2.1 Angstrom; 13.1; 10.8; 11.6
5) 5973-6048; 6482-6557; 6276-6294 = 3.8 Angstrom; 11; 13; 12.1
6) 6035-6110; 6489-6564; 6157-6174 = 0.2 Angstrom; 11.2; 12.5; 11.4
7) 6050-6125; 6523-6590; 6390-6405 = 1.3 Angstrom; 11.8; 10.6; 11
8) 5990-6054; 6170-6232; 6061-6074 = -0.2 Angstrom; 10.9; 10.4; 10.8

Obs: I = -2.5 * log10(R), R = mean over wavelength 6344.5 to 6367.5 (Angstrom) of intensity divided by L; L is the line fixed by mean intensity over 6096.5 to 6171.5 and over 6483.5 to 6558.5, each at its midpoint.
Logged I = 0.327 mag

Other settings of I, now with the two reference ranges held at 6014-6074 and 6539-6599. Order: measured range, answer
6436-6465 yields -0.201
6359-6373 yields 0.139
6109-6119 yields -0.248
